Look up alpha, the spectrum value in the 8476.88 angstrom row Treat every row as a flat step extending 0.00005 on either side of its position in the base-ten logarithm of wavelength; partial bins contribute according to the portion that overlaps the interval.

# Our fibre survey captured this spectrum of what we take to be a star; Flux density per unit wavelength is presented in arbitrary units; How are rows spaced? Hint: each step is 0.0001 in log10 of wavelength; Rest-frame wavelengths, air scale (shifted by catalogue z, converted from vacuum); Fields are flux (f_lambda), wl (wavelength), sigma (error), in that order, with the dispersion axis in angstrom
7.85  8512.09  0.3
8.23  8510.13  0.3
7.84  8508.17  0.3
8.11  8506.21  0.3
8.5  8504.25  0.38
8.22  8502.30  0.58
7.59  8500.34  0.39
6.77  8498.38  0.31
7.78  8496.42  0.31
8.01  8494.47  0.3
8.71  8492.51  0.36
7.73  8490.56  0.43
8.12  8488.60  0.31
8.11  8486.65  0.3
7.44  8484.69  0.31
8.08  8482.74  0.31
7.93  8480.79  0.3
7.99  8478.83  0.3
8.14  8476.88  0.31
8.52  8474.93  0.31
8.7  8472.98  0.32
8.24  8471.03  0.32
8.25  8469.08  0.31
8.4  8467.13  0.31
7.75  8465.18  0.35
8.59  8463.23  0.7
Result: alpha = 8.14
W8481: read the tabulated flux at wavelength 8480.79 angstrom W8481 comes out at 7.93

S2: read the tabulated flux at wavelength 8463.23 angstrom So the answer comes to 8.59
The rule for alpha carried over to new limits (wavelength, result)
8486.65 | 8.11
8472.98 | 8.7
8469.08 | 8.25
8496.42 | 7.78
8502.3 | 8.22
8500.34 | 7.59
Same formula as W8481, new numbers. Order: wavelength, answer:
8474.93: 8.52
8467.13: 8.4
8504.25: 8.5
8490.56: 7.73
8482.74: 8.08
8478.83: 7.99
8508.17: 7.84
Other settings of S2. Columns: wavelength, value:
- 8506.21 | 8.11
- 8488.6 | 8.12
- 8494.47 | 8.01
